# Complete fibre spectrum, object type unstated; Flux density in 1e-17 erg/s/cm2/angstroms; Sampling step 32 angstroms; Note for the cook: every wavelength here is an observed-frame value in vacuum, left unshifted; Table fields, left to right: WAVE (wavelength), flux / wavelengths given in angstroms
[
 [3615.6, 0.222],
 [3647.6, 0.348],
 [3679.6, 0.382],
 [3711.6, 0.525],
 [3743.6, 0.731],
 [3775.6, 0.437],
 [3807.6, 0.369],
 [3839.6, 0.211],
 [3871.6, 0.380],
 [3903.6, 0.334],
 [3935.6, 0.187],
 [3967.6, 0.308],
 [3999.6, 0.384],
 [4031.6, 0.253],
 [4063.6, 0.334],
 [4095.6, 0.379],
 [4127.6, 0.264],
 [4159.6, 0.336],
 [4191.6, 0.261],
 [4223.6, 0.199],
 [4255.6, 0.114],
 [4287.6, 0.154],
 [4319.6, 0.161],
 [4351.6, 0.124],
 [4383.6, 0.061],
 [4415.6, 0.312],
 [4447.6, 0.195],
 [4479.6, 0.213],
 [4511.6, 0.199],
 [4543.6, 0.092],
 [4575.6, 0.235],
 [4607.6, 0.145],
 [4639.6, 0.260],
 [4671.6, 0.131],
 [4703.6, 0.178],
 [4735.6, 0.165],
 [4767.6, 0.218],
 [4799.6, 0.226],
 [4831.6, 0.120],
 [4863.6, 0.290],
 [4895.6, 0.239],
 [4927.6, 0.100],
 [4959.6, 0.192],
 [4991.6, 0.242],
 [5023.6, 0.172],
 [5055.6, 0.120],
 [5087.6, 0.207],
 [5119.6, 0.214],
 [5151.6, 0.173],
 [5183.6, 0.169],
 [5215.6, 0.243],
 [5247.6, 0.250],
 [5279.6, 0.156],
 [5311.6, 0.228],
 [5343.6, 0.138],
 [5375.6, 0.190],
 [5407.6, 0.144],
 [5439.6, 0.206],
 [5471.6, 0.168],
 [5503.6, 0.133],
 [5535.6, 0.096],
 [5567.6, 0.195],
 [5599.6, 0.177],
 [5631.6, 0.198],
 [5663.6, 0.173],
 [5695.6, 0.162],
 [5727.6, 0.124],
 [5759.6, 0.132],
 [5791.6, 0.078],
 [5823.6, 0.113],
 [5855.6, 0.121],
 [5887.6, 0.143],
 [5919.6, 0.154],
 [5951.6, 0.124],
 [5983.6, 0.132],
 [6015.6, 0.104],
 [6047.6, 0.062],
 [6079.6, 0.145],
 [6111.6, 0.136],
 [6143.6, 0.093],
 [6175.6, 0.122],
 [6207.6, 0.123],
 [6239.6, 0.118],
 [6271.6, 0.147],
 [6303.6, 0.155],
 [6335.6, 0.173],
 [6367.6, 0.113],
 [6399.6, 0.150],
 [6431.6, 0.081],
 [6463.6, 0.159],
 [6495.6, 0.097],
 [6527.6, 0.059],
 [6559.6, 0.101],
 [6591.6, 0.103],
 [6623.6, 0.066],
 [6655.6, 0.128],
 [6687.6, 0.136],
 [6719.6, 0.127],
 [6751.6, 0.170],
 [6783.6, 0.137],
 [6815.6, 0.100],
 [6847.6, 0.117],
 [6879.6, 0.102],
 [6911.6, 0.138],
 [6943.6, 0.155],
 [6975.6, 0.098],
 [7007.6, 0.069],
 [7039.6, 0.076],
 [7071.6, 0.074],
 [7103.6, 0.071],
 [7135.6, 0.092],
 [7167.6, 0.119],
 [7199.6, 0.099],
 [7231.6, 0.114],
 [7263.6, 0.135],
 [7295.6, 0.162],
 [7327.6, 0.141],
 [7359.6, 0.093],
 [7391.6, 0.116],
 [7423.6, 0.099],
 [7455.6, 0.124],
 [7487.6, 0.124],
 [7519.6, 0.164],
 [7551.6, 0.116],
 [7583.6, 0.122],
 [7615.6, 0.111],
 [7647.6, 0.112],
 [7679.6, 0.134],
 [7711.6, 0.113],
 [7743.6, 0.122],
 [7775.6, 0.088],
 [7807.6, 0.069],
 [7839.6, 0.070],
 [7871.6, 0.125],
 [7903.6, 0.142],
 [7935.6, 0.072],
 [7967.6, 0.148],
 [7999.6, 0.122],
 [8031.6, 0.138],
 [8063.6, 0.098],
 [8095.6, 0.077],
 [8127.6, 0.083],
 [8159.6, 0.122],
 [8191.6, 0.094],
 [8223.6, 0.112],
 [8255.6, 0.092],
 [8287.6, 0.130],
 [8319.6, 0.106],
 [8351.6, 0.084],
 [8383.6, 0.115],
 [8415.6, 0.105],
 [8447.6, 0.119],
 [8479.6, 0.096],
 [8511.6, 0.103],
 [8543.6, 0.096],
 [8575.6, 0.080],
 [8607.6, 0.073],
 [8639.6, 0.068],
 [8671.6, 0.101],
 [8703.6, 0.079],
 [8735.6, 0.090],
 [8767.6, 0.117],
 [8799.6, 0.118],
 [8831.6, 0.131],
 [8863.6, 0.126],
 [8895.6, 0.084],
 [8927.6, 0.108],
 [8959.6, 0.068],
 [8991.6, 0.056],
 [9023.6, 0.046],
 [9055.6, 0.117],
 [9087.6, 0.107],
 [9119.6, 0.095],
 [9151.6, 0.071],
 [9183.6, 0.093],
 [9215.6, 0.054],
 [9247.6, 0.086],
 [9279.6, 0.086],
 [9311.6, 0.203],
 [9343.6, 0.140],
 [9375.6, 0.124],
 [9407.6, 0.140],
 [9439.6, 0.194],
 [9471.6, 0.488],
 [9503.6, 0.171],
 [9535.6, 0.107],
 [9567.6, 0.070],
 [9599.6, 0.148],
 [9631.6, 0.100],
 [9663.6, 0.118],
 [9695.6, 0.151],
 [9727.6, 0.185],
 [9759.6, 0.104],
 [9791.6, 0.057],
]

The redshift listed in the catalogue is 1.542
